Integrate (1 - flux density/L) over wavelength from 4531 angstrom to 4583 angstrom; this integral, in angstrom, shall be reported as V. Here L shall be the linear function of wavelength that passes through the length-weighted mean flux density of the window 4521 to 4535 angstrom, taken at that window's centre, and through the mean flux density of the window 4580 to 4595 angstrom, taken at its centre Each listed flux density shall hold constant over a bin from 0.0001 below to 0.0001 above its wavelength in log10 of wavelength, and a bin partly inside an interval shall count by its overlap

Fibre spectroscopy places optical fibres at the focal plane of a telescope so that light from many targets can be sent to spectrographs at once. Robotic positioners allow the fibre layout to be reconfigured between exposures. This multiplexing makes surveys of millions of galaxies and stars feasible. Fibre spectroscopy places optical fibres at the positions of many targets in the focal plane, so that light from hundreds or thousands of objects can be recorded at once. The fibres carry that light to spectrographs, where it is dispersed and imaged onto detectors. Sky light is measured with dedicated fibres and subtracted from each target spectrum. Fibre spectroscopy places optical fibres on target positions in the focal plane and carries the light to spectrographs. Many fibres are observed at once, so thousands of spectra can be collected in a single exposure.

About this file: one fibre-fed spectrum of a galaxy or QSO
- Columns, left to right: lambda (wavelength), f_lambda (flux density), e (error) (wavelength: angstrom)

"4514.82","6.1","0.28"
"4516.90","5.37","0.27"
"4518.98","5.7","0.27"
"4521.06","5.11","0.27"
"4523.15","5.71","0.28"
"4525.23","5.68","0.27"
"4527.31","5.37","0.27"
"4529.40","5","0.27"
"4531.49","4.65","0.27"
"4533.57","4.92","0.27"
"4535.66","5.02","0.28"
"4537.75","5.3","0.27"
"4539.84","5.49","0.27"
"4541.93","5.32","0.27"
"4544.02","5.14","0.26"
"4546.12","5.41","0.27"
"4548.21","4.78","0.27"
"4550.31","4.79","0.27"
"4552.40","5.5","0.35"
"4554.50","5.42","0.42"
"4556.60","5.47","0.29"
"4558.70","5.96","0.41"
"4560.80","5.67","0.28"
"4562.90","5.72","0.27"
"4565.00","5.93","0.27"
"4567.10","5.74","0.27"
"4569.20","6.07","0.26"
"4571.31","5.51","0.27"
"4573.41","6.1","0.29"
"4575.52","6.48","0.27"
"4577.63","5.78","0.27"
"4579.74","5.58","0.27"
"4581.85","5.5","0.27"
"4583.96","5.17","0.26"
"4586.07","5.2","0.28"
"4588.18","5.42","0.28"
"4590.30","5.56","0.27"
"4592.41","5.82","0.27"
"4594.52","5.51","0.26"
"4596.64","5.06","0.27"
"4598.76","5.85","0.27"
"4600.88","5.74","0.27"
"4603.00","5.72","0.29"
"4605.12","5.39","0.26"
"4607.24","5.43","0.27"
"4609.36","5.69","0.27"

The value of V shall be -1.6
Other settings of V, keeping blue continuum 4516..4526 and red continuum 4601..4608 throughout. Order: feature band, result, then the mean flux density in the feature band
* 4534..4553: 1.2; 5.18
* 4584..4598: 0.3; 5.42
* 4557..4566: -0.4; 5.79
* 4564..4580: -1.1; 5.91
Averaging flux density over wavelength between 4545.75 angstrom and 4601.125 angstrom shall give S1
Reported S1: 5.58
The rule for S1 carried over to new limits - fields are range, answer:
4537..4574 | 5.51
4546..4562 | 5.38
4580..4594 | 5.46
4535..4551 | 5.17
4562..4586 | 5.76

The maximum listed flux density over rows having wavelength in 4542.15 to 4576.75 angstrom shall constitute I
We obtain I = 6.48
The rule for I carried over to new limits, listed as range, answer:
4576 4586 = 5.78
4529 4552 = 5.49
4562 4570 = 6.07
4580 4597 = 5.82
